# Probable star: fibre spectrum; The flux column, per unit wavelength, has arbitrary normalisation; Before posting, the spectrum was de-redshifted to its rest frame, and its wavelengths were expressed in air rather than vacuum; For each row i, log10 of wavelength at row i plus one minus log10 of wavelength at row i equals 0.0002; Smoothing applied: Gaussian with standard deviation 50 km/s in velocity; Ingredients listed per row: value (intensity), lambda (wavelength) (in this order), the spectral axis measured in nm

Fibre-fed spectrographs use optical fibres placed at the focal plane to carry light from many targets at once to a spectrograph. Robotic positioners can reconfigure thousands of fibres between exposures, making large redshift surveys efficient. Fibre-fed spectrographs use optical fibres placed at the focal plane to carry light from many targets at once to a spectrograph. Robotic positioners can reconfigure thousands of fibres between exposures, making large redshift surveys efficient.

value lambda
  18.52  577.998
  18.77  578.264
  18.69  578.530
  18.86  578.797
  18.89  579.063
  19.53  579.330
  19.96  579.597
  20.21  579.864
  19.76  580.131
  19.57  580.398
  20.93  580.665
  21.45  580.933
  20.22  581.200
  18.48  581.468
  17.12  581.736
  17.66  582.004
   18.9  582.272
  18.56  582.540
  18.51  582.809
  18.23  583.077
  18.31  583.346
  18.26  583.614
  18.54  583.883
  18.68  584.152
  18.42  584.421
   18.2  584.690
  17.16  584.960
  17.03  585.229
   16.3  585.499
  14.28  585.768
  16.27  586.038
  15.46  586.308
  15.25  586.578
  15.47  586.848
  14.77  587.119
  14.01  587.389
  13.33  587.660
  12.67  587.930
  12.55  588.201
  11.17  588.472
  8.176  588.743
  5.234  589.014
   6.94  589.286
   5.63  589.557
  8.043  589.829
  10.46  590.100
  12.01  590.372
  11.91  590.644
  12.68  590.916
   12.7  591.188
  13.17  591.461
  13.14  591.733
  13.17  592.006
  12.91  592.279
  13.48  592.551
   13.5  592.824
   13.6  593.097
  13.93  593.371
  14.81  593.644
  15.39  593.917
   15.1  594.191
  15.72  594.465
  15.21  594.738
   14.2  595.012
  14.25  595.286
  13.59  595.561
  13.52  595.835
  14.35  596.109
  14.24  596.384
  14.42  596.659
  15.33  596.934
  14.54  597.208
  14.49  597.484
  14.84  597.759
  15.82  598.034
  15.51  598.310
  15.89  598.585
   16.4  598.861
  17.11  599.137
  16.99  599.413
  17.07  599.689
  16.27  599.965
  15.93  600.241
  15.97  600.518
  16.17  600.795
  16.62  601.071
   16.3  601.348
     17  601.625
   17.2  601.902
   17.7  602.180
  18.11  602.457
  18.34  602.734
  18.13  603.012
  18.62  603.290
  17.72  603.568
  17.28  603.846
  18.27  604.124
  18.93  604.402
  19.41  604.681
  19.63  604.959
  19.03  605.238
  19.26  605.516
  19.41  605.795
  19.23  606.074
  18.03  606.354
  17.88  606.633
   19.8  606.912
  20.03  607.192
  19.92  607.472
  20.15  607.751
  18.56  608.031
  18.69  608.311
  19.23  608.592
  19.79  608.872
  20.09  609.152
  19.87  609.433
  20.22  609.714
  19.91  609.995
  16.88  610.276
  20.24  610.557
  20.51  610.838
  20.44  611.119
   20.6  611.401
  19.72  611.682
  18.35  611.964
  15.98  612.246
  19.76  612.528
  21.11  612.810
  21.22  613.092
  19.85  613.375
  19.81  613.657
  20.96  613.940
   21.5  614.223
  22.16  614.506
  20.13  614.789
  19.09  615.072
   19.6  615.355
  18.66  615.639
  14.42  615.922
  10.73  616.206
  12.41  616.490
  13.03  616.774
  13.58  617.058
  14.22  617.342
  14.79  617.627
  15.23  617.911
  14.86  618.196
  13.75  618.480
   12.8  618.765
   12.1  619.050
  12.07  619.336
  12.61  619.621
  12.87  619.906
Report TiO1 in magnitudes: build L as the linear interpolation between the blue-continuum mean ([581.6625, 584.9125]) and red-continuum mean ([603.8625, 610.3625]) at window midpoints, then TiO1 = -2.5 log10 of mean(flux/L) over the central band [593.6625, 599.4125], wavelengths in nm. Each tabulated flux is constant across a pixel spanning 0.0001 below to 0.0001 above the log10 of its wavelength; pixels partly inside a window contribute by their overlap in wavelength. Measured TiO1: 0.24 mag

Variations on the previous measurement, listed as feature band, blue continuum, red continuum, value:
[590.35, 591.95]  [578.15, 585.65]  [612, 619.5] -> 0.39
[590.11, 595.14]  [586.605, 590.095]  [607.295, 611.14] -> -0.08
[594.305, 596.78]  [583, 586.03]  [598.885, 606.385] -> 0.22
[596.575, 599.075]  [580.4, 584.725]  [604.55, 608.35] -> 0.24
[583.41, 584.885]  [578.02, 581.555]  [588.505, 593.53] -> -0.13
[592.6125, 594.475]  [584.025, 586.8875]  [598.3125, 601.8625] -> 0.15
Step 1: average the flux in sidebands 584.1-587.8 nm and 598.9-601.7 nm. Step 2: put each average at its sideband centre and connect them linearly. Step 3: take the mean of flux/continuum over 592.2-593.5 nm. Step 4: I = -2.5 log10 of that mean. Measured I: 0.20 mag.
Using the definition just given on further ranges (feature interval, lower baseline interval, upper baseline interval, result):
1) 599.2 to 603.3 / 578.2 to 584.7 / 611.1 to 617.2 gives 0.09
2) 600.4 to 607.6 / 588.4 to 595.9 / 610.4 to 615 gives -0.09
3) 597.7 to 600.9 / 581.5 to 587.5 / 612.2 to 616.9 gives 0.10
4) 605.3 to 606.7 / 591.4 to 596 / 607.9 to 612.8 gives -0.05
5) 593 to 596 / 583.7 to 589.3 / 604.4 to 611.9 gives 0.13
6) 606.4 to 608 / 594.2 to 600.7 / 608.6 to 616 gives -0.07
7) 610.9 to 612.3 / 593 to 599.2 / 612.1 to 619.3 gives -0.18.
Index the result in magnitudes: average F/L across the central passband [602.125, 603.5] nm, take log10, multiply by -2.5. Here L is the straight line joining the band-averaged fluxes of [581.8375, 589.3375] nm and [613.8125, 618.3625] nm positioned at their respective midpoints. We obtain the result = -0.14 mag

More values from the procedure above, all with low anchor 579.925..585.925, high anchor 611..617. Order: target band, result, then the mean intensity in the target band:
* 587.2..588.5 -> 0.38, 13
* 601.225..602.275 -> 0.09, 17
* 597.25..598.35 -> 0.22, 15.1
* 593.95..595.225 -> 0.22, 15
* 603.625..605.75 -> -0.02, 18.8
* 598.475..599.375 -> 0.12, 16.5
